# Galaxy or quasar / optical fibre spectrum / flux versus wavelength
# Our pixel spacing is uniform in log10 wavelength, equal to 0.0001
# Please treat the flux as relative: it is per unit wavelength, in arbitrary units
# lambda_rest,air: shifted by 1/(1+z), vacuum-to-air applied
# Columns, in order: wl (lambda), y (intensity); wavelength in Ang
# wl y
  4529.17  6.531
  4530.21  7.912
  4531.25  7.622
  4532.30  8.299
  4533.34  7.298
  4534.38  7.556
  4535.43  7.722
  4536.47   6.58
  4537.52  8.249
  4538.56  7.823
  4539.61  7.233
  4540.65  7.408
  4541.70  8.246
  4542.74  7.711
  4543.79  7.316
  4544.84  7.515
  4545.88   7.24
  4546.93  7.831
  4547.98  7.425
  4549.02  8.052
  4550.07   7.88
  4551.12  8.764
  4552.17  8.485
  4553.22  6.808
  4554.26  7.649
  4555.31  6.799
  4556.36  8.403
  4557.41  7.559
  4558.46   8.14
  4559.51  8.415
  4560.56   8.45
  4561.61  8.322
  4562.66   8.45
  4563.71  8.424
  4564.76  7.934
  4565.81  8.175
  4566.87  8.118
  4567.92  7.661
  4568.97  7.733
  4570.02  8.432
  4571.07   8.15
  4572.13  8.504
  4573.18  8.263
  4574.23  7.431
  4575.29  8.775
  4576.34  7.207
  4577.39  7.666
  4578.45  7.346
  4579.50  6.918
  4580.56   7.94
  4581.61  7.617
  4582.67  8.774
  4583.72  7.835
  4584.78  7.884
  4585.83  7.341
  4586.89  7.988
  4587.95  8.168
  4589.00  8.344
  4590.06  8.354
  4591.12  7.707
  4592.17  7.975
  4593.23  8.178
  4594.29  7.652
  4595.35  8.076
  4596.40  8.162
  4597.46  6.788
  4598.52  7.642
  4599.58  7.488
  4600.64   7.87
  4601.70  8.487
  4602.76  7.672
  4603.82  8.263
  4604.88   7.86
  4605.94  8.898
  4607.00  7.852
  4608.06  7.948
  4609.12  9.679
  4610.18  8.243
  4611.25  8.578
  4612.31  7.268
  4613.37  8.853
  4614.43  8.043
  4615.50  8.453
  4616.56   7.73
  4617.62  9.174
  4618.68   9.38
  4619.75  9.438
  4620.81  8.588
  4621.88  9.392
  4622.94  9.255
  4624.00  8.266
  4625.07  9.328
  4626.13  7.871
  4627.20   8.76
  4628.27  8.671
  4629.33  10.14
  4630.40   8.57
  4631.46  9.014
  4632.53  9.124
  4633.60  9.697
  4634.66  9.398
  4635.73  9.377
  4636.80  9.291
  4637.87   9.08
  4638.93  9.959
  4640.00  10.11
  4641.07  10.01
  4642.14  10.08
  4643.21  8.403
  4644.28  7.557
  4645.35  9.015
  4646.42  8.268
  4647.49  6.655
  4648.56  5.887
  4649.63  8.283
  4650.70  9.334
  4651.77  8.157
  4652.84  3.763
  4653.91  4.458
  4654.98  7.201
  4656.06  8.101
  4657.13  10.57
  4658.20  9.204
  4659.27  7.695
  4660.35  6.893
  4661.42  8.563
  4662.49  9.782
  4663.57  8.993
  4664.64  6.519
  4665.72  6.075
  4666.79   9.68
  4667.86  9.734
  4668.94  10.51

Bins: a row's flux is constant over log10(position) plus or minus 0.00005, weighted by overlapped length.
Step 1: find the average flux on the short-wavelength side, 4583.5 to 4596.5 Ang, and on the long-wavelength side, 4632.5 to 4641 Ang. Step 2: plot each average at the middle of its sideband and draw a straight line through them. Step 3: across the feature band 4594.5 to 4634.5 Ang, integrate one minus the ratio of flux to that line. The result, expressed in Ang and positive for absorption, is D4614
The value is 1.4 Ang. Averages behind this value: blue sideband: 7.97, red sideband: 9.56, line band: 8.5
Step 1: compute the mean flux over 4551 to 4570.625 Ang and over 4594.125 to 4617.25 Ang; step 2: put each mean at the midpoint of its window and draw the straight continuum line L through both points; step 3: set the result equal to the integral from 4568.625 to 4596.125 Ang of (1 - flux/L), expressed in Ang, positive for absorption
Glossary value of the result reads 0.4 Ang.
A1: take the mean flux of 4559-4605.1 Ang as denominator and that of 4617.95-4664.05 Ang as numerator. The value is 1.08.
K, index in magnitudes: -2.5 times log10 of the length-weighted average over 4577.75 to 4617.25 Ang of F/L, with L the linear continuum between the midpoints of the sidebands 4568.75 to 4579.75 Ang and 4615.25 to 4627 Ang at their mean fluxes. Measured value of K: 0.05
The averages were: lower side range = 7.89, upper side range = 8.82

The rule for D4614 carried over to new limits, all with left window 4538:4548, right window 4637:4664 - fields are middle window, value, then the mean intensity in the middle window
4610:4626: -1.2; 8.66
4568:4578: -0.3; 8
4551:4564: -0.6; 8.02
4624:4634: -1.1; 8.96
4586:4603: 0.0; 7.9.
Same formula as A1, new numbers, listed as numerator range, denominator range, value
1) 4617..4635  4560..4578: 1.12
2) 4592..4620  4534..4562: 1.06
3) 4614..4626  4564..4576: 1.09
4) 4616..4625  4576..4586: 1.16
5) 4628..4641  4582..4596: 1.17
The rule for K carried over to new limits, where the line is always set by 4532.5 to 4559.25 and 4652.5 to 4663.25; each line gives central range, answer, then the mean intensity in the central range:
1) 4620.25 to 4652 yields -0.15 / 8.86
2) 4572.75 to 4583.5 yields -0.01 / 7.79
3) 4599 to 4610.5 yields -0.07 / 8.2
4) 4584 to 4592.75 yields -0.04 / 7.97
